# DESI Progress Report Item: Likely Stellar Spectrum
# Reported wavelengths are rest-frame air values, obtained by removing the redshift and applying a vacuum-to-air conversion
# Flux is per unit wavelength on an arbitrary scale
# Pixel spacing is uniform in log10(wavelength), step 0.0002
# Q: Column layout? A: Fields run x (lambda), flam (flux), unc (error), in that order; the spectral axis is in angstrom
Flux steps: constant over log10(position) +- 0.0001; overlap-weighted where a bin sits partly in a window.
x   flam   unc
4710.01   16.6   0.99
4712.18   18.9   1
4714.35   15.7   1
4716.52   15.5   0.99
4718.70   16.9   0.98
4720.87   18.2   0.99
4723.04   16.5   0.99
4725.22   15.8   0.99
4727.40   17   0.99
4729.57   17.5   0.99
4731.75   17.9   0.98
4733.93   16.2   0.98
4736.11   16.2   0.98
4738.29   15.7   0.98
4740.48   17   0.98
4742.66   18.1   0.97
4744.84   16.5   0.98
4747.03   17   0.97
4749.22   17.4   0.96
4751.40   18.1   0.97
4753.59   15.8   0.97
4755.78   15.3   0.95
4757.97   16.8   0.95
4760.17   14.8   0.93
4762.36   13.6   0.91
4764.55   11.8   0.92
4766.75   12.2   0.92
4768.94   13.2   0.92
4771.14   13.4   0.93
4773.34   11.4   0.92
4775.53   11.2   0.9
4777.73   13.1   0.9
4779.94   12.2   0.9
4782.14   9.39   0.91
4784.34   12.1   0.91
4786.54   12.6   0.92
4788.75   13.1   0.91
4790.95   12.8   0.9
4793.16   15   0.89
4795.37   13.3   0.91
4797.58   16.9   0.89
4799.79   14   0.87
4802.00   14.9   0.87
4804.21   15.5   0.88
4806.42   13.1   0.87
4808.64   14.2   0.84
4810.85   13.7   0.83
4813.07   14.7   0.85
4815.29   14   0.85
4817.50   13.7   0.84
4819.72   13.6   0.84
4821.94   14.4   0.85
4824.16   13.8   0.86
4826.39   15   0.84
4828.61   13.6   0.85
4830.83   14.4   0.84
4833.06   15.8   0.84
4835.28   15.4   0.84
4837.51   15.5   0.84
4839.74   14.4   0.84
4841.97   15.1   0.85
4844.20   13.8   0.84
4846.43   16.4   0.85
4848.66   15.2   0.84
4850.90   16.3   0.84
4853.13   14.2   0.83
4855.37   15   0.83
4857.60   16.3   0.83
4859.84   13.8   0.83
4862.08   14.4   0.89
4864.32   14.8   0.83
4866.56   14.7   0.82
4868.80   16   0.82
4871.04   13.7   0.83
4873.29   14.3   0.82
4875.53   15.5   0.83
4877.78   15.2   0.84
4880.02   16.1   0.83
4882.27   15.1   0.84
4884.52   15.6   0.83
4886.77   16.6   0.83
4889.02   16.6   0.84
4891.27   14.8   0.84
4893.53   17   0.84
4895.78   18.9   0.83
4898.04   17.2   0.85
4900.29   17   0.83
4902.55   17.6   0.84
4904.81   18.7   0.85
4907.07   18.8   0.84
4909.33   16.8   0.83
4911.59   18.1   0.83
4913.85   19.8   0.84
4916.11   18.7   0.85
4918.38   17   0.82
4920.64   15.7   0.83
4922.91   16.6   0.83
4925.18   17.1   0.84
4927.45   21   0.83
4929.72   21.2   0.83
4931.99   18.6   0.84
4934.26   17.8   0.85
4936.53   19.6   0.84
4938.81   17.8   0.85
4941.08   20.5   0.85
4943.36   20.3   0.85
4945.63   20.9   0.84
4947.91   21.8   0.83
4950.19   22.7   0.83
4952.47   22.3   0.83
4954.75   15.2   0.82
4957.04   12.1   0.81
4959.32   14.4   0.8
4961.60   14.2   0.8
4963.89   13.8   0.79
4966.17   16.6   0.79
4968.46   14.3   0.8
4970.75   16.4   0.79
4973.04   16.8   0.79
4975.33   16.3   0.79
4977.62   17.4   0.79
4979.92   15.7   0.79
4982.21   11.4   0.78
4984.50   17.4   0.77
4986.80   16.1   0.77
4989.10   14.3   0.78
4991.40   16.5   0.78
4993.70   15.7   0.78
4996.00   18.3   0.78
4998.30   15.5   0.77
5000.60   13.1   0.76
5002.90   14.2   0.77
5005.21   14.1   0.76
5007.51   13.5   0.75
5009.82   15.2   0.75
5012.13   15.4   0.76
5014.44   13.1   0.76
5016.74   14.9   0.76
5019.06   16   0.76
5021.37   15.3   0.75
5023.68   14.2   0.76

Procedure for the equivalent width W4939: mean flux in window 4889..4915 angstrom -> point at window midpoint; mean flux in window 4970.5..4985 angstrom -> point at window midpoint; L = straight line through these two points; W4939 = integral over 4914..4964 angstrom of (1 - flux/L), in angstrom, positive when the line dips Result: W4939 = -4.5 angstrom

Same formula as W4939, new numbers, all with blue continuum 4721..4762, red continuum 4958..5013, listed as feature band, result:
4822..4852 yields 2.1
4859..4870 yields 0.8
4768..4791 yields 5.9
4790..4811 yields 2.5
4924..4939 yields -3.4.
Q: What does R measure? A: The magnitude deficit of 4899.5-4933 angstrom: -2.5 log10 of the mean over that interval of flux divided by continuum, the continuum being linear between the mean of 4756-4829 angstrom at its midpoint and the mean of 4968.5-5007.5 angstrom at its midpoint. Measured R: -0.225 mag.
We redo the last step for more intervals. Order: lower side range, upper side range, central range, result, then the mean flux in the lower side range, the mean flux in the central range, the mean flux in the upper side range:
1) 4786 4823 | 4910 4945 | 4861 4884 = 0.11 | 14.1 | 15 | 18.7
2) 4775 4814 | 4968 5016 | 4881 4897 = -0.14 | 13.5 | 16.4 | 15.3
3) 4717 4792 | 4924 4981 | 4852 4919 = 0.04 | 14.9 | 16.3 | 17.8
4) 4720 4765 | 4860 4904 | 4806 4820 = 0.16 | 16.4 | 13.9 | 15.8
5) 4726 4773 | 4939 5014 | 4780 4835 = 0.14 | 15.7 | 13.9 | 16.3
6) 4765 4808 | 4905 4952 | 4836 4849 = 0.03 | 13.1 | 15.1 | 19.1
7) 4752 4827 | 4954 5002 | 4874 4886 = -0.07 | 13.7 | 15.5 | 15.3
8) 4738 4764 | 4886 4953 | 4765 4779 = 0.32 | 16.3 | 12.4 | 18.6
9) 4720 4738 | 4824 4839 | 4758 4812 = 0.18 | 16.8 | 13.3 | 14.8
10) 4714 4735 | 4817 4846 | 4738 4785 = 0.12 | 16.8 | 14.4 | 14.6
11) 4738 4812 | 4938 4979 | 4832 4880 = 0.04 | 14.2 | 15.1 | 17.4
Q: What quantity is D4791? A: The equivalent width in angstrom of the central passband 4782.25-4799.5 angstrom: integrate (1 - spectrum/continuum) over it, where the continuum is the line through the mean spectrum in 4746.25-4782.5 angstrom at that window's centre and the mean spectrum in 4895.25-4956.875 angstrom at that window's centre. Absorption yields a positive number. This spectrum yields 1.5 angstrom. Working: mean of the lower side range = 14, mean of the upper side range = 18.7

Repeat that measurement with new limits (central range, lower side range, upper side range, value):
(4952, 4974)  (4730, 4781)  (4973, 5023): -0.28 angstrom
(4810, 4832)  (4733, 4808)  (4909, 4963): 2.11 angstrom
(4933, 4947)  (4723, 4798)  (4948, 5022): -3.66 angstrom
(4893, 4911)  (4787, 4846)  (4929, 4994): -1.98 angstrom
